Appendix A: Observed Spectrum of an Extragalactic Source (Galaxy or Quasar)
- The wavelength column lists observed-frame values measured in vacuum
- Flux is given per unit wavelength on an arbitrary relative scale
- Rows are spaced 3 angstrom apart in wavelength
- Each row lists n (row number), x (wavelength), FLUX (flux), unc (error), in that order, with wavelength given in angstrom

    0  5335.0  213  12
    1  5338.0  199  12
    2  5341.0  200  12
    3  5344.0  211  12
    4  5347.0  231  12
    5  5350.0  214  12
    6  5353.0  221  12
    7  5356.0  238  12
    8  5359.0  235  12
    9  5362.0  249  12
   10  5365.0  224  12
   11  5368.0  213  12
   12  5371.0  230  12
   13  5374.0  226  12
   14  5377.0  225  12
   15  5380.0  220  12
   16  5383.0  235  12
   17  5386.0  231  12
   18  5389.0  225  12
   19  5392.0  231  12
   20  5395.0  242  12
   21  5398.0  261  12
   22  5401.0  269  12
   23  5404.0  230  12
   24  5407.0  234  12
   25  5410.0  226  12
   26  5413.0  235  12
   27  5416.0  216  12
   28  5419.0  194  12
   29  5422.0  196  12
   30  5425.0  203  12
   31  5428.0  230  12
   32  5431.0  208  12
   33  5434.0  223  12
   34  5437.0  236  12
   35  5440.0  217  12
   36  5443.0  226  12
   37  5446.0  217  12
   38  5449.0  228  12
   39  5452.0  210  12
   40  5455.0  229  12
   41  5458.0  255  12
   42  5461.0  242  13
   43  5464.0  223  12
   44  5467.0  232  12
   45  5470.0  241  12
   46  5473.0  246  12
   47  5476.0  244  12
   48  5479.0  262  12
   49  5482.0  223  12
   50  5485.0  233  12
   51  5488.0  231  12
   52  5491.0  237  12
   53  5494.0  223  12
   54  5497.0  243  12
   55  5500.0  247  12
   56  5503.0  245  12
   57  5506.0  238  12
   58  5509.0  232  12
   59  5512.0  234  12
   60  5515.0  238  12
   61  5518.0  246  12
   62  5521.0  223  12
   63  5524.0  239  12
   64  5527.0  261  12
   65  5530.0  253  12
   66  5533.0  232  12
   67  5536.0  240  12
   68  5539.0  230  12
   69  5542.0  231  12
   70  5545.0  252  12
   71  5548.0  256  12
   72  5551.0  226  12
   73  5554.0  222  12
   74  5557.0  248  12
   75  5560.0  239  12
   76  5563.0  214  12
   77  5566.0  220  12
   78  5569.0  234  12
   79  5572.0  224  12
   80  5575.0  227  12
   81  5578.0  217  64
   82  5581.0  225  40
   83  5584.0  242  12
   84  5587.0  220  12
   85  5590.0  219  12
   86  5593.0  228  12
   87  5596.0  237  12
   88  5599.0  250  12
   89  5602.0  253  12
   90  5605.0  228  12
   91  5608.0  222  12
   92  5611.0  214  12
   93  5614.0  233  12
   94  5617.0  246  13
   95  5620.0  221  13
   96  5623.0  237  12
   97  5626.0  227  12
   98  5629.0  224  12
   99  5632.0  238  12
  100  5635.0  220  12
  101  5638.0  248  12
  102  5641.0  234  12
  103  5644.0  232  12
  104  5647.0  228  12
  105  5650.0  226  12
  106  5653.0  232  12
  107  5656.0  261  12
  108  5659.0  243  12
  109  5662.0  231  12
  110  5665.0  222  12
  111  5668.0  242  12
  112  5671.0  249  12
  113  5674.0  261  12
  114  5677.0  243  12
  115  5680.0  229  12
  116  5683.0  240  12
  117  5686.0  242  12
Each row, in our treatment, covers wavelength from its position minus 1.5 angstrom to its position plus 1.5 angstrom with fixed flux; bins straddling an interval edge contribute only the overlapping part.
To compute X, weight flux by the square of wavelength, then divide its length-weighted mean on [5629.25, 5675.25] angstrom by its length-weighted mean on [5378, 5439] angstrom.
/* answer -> 1.1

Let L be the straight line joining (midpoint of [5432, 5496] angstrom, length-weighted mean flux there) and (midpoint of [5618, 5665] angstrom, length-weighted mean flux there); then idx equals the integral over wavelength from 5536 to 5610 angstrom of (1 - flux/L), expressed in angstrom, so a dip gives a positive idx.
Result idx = 0.3 angstrom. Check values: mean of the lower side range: 232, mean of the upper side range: 233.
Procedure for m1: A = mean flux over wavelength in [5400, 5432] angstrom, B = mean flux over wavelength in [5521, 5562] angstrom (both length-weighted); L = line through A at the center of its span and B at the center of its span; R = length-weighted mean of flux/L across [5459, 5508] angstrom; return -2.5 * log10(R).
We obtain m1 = -0.032 mag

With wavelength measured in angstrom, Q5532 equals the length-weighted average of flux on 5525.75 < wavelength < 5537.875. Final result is 246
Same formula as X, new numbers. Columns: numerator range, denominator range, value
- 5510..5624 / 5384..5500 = 1.06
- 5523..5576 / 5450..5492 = 1.03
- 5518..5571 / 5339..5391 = 1.12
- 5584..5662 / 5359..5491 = 1.09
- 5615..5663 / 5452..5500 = 1.05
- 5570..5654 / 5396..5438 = 1.10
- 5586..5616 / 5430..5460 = 1.08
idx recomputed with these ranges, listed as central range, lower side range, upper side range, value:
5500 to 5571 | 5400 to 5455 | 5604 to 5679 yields -2.8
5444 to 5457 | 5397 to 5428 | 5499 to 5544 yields 0.5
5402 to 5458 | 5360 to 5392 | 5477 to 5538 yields 2.7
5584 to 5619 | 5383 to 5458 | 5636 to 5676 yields 0.6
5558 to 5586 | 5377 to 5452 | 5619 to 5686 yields 0.7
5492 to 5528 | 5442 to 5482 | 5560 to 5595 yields -1.2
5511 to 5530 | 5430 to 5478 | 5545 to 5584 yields -0.9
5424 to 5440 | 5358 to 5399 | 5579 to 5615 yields 0.8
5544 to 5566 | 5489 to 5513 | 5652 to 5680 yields 0.3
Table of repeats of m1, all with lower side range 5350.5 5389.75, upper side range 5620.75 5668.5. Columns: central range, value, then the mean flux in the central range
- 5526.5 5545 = -0.04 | 241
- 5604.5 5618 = 0.02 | 228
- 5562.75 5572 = 0.04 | 224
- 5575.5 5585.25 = 0.02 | 228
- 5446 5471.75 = -0.01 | 232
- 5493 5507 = -0.04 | 240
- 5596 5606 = -0.05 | 243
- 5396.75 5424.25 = 0.01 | 228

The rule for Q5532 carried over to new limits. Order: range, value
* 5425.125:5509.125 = 232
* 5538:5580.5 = 231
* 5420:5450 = 218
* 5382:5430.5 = 228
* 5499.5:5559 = 240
